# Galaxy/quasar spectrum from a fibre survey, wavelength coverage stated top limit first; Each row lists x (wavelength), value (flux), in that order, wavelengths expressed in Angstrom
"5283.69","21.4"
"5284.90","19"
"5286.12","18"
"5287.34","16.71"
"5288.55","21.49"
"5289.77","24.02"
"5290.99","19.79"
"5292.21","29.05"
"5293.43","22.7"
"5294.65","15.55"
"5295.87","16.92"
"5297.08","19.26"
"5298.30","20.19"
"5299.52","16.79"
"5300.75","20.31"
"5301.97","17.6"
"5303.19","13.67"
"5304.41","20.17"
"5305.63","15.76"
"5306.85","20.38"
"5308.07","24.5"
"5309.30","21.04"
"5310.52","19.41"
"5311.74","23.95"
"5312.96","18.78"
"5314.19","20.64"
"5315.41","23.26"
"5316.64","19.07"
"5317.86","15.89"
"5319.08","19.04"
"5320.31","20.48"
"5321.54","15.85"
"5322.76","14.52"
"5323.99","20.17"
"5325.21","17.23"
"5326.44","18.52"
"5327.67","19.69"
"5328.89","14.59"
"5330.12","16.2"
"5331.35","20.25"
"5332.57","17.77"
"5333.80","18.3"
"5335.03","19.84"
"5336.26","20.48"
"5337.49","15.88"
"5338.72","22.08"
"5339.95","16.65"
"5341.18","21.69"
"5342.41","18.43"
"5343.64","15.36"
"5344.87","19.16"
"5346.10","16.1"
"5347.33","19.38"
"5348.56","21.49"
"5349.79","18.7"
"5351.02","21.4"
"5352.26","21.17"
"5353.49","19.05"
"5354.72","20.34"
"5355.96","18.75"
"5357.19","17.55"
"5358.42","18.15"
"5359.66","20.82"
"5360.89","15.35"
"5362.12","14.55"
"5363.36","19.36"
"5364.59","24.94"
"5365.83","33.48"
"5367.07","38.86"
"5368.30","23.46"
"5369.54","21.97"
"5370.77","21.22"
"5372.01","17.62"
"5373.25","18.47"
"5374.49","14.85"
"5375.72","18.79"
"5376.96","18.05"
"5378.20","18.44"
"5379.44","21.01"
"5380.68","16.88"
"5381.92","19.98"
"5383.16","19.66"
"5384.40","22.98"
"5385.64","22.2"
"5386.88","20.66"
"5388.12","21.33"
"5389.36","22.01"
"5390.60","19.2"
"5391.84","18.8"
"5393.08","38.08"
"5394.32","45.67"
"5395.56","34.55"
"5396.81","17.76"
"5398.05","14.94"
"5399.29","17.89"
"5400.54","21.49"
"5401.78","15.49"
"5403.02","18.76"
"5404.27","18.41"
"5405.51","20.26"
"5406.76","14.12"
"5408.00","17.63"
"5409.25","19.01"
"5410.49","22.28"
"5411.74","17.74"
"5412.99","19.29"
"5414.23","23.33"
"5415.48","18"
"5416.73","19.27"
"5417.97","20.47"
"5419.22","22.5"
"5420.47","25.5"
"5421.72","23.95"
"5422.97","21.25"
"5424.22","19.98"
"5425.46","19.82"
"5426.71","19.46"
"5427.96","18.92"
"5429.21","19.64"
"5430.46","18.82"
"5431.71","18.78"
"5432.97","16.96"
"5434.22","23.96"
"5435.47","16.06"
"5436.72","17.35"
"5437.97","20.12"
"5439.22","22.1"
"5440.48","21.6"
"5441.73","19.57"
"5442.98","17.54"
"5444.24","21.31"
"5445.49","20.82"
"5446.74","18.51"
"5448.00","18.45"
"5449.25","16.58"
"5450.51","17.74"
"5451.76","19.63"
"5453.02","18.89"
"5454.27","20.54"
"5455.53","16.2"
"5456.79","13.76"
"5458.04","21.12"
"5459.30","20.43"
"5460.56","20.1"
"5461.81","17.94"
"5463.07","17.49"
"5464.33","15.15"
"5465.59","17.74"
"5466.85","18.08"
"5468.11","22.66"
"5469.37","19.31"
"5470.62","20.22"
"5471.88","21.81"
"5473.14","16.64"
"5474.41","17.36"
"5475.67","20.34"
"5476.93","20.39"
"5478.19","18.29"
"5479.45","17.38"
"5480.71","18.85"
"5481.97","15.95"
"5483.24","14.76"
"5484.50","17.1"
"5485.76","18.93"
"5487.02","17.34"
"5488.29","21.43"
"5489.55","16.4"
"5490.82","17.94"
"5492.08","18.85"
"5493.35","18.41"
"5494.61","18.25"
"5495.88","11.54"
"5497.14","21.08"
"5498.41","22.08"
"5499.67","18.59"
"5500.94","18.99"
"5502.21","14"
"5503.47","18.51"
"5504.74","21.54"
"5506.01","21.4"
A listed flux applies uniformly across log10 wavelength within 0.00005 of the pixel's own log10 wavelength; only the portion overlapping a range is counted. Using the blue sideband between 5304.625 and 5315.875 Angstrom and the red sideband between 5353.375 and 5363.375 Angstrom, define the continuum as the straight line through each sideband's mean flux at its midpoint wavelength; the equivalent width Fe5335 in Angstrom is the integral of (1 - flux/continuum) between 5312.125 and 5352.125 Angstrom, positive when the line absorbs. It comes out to 1.7 Angstrom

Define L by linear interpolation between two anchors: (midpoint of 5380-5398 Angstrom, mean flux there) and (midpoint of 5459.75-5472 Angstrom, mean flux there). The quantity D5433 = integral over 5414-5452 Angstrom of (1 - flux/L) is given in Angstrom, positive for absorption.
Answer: 2.18 Angstrom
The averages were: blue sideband 24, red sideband 19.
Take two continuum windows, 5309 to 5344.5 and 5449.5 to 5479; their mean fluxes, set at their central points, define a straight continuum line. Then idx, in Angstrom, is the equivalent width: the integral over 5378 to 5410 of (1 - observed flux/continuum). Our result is -4.6 Angstrom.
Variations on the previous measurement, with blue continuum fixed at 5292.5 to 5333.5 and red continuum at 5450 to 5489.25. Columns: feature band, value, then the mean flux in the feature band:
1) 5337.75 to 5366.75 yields -1.7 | 19.9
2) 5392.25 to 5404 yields -3.8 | 24.6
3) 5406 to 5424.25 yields -1.6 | 20.3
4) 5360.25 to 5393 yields -4.4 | 21.2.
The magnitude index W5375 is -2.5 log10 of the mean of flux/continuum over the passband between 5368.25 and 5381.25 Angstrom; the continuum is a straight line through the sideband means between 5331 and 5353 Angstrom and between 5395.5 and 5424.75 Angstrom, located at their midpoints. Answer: 0.03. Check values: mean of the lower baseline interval 19.1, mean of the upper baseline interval 19.9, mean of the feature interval 19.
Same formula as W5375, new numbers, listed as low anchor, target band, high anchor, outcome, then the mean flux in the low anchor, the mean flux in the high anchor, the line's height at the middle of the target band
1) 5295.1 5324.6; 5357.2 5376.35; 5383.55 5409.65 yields -0.02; 19.1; 22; 21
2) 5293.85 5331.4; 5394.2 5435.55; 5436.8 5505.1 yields -0.10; 18.7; 18.6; 18.6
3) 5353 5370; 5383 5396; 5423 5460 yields -0.24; 21.9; 19.2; 21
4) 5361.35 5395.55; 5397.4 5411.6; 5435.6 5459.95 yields 0.18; 22.9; 19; 21.4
